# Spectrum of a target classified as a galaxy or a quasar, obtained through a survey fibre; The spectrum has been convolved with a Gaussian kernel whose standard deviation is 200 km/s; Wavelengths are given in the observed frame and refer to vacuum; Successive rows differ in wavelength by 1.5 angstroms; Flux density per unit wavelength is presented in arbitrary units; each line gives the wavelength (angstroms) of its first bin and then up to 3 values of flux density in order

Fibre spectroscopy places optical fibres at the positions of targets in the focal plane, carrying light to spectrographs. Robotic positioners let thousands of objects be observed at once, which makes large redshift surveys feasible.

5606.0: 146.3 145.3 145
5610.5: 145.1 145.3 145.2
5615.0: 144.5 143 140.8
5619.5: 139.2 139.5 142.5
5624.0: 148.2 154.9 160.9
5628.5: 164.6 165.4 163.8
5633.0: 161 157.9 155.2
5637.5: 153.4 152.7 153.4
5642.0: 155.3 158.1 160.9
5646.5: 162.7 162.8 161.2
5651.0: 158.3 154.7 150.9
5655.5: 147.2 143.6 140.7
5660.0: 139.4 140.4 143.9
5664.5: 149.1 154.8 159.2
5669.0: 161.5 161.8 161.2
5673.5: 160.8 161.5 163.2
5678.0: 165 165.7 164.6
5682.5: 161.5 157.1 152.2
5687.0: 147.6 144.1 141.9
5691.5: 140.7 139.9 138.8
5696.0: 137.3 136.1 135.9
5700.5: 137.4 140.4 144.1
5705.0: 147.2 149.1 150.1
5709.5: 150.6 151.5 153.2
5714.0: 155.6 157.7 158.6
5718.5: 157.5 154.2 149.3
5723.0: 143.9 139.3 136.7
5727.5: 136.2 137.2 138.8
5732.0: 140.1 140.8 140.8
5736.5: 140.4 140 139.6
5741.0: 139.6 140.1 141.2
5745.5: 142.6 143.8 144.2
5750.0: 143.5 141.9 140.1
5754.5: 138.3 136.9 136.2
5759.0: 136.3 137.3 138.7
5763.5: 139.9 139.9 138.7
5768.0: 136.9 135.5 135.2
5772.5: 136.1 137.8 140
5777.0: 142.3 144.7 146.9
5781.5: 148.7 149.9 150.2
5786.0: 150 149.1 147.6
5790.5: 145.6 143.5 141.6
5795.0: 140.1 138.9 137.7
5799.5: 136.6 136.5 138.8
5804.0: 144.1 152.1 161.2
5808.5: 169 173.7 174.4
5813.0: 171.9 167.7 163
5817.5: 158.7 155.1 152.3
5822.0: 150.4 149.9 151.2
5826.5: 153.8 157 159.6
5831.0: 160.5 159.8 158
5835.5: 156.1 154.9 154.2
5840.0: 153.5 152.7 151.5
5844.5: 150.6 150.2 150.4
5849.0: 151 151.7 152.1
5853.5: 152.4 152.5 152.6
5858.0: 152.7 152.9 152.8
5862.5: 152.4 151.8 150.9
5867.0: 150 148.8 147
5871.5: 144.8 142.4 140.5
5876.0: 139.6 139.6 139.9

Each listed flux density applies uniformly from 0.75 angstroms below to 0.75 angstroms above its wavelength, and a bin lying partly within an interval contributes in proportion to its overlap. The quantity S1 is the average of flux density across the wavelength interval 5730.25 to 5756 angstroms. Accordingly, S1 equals 141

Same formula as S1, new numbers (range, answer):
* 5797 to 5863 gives 154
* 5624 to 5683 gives 157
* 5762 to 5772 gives 138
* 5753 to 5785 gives 140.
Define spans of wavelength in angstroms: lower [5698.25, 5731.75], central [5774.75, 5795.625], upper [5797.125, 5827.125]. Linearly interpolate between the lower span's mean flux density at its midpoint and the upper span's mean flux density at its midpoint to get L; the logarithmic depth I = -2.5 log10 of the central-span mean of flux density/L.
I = 0.05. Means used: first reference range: 146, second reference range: 155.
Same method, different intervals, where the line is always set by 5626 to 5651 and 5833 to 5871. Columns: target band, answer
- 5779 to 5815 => 0.02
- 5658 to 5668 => 0.08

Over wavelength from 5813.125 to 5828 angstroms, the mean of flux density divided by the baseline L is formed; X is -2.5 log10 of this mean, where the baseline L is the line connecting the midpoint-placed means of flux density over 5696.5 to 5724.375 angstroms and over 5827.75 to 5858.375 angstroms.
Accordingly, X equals -0.02 mag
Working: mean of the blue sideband 148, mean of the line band 157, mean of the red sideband 154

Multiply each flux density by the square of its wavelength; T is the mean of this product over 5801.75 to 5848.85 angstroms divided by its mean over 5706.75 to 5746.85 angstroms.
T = 1.12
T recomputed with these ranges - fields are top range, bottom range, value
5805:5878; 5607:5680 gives 1.08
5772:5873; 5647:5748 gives 1.06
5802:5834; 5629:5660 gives 1.08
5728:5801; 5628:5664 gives 0.95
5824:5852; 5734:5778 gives 1.14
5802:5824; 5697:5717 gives 1.12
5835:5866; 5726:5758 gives 1.13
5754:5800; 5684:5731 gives 0.99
